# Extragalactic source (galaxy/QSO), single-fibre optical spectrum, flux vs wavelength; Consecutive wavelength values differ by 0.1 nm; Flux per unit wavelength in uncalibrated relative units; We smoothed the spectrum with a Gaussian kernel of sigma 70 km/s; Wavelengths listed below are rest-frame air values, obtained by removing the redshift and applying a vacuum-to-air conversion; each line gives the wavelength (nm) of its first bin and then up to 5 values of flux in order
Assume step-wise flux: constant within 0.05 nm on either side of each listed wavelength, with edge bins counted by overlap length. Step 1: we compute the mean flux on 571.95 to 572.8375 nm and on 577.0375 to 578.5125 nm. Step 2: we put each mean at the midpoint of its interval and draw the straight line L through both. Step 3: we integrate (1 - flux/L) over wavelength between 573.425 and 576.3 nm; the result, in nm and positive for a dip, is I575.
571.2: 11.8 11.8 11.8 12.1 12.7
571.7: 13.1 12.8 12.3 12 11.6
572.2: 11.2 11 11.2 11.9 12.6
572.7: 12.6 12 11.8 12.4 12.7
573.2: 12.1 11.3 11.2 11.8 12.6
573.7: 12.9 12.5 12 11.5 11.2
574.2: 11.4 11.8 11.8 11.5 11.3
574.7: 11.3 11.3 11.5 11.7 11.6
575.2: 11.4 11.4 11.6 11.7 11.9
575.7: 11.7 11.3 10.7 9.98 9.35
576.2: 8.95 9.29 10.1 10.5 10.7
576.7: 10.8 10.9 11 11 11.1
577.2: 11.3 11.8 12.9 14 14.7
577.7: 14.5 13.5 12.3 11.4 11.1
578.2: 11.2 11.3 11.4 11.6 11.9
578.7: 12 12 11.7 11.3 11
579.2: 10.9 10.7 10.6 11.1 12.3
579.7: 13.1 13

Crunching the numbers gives 0.15 nm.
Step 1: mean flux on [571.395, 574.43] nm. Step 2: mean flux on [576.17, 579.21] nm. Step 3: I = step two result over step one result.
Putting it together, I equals 0.96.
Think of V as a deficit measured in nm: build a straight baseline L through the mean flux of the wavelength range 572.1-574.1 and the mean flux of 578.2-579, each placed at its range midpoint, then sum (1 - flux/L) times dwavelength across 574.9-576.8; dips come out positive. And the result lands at 0.15 nm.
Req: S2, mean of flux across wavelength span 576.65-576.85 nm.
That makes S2 10.9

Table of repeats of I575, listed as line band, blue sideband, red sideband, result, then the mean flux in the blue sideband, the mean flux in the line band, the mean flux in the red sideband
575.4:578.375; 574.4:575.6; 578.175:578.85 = 0.04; 11.5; 11.4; 11.6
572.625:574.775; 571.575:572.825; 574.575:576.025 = -0.03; 12.1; 11.9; 11.4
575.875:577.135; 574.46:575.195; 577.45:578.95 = 0.17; 11.5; 10.3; 12.3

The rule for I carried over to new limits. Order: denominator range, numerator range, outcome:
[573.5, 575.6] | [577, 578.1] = 1.08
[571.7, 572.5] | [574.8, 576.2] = 0.94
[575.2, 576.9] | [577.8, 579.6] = 1.07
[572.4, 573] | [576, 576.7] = 0.82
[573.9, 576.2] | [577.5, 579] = 1.08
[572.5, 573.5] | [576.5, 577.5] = 0.94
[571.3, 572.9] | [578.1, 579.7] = 0.95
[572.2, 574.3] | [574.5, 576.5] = 0.92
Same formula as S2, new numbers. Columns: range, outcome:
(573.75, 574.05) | 12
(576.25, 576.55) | 9.96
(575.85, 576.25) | 9.74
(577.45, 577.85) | 14.2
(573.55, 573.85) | 12.7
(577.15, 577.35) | 11.6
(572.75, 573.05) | 12.1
